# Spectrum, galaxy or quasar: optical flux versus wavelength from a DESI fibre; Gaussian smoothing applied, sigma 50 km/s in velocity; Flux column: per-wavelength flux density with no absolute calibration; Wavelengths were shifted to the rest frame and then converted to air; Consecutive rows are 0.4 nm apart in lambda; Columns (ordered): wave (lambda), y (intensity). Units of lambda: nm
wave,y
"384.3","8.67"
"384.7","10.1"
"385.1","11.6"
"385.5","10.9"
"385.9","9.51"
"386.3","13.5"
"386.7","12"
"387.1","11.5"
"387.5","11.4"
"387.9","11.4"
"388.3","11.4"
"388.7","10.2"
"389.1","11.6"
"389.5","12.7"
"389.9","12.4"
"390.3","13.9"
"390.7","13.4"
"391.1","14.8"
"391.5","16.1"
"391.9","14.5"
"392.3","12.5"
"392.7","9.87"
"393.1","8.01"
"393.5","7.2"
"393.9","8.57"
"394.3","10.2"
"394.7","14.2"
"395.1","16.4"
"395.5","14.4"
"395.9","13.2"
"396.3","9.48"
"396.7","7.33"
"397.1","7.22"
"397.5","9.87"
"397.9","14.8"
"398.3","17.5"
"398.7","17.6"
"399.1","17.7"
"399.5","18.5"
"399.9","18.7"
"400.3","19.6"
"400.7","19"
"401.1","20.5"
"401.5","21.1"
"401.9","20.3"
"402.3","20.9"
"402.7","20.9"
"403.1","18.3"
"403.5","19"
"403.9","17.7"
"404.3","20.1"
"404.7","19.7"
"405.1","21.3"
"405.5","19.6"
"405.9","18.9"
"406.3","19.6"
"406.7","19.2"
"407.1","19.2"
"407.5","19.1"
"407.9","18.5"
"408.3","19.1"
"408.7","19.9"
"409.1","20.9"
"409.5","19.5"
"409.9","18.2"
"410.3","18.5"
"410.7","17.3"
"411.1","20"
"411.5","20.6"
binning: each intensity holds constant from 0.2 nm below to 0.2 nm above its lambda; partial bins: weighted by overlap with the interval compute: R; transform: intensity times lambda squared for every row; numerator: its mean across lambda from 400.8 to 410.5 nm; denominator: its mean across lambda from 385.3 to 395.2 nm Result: 1.8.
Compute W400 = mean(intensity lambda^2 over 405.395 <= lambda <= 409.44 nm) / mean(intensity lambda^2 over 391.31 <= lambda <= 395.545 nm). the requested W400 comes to 1.7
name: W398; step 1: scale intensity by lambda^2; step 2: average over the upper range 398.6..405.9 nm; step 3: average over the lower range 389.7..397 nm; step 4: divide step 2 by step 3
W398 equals 1.71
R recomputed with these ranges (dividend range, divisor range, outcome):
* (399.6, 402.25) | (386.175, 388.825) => 1.83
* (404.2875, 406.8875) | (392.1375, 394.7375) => 2.14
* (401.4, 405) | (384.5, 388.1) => 1.90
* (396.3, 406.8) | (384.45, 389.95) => 1.68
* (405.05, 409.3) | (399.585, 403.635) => 1.01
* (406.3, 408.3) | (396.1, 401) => 1.33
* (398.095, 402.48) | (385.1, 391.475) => 1.68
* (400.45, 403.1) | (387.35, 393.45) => 1.77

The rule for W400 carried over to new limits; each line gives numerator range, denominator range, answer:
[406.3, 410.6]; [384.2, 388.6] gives 1.93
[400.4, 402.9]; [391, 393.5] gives 1.77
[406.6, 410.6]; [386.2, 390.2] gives 1.80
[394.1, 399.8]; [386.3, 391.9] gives 1.12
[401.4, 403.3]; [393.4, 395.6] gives 1.77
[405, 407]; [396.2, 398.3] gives 1.95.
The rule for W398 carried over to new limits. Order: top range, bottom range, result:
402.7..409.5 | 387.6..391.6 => 1.66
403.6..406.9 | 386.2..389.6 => 1.82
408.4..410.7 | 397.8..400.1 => 1.15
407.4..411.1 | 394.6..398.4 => 1.66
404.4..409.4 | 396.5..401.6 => 1.27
